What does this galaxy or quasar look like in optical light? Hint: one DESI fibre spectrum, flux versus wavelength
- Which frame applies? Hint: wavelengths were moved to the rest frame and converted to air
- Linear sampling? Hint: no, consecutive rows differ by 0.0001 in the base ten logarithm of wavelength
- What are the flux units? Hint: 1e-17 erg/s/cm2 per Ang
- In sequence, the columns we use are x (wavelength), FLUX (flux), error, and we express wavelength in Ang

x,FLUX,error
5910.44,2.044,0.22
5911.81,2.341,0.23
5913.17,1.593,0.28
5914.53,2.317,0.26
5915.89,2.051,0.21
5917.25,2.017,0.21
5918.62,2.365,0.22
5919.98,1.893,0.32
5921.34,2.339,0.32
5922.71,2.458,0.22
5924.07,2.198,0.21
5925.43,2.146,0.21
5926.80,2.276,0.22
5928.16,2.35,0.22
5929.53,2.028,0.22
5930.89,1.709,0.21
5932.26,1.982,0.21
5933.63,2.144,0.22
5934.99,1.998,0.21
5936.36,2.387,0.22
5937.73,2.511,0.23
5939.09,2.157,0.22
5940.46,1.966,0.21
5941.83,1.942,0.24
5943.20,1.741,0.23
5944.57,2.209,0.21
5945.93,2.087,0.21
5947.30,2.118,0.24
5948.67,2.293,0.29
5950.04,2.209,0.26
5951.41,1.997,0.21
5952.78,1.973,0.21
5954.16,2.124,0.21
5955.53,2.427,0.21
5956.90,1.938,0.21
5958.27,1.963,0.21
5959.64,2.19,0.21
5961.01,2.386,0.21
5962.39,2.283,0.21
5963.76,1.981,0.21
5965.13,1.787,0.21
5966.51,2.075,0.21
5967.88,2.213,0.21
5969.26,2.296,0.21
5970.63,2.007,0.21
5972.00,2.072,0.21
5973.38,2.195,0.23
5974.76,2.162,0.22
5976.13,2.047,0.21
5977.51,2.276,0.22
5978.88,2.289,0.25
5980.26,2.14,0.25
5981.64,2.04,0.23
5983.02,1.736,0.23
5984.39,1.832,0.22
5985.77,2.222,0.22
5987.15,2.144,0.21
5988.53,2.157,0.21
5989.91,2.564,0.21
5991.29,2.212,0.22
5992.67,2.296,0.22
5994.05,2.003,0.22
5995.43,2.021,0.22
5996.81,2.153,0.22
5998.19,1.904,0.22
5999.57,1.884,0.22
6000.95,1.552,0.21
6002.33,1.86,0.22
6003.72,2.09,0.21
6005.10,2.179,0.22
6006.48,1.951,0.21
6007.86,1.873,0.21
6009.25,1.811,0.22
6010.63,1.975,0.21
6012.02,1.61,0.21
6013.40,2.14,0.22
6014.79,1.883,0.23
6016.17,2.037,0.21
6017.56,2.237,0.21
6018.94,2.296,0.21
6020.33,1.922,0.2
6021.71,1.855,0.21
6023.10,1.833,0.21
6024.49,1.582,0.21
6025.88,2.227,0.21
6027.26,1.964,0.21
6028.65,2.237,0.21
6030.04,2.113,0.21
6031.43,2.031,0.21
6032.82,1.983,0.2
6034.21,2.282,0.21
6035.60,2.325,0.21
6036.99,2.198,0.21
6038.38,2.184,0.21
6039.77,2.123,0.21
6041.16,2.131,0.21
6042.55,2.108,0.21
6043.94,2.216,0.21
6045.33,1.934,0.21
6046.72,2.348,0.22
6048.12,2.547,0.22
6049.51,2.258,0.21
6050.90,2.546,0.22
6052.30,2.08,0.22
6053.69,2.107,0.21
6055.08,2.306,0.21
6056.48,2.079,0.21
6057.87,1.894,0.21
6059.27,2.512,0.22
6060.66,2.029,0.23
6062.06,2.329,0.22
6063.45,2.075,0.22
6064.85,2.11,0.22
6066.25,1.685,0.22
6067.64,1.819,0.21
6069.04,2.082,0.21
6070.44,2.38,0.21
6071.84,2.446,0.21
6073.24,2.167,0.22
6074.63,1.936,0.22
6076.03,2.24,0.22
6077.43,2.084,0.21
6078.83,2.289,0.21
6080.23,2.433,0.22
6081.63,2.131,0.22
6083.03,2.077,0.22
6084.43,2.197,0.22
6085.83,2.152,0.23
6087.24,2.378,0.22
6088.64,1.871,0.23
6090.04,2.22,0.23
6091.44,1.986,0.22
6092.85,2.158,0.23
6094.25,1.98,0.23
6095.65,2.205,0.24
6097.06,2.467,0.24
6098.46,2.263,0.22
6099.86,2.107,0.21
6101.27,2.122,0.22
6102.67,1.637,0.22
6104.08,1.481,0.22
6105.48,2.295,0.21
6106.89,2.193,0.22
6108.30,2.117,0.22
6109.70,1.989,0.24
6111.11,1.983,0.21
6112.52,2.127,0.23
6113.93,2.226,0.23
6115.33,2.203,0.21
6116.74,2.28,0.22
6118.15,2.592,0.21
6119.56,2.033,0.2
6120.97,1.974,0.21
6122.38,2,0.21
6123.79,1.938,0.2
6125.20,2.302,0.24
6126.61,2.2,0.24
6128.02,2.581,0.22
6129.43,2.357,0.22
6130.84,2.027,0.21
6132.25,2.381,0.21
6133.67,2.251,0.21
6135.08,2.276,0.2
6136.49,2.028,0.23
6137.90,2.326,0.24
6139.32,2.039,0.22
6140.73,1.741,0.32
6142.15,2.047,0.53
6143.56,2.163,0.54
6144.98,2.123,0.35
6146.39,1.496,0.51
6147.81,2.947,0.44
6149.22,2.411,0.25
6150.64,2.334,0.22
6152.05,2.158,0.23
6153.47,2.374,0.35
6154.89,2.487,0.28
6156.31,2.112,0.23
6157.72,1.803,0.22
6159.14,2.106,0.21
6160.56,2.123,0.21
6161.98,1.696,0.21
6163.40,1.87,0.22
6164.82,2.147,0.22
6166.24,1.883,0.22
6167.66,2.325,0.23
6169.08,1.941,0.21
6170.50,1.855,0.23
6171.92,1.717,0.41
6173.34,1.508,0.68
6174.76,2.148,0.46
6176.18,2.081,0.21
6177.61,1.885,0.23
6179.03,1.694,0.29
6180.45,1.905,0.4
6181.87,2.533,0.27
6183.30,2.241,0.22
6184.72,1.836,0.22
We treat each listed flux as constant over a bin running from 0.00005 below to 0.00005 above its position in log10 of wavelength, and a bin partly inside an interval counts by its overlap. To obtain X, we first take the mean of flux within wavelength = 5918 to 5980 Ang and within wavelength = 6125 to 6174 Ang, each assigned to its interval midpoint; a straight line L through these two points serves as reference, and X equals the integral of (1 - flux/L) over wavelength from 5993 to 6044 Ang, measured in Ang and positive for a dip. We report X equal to 2.6 Ang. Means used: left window 2.14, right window 2.12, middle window 2.02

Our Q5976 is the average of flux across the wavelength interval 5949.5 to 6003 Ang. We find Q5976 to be 2.09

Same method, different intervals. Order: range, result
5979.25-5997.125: 2.12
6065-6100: 2.15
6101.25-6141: 2.13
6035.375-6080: 2.18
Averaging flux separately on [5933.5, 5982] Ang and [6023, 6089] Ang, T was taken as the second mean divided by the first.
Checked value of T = 1.01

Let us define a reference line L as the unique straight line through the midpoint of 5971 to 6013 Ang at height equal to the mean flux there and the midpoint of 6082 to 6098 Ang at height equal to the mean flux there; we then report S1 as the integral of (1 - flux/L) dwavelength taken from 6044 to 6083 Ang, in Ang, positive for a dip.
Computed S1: -1.0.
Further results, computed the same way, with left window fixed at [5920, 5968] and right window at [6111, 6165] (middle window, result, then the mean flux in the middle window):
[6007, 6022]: 1.19 Ang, 1.97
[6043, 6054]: -0.57 Ang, 2.26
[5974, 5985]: 0.34 Ang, 2.07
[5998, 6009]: 1.18 Ang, 1.91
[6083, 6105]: 0.72 Ang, 2.08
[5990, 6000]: 0.16 Ang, 2.1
